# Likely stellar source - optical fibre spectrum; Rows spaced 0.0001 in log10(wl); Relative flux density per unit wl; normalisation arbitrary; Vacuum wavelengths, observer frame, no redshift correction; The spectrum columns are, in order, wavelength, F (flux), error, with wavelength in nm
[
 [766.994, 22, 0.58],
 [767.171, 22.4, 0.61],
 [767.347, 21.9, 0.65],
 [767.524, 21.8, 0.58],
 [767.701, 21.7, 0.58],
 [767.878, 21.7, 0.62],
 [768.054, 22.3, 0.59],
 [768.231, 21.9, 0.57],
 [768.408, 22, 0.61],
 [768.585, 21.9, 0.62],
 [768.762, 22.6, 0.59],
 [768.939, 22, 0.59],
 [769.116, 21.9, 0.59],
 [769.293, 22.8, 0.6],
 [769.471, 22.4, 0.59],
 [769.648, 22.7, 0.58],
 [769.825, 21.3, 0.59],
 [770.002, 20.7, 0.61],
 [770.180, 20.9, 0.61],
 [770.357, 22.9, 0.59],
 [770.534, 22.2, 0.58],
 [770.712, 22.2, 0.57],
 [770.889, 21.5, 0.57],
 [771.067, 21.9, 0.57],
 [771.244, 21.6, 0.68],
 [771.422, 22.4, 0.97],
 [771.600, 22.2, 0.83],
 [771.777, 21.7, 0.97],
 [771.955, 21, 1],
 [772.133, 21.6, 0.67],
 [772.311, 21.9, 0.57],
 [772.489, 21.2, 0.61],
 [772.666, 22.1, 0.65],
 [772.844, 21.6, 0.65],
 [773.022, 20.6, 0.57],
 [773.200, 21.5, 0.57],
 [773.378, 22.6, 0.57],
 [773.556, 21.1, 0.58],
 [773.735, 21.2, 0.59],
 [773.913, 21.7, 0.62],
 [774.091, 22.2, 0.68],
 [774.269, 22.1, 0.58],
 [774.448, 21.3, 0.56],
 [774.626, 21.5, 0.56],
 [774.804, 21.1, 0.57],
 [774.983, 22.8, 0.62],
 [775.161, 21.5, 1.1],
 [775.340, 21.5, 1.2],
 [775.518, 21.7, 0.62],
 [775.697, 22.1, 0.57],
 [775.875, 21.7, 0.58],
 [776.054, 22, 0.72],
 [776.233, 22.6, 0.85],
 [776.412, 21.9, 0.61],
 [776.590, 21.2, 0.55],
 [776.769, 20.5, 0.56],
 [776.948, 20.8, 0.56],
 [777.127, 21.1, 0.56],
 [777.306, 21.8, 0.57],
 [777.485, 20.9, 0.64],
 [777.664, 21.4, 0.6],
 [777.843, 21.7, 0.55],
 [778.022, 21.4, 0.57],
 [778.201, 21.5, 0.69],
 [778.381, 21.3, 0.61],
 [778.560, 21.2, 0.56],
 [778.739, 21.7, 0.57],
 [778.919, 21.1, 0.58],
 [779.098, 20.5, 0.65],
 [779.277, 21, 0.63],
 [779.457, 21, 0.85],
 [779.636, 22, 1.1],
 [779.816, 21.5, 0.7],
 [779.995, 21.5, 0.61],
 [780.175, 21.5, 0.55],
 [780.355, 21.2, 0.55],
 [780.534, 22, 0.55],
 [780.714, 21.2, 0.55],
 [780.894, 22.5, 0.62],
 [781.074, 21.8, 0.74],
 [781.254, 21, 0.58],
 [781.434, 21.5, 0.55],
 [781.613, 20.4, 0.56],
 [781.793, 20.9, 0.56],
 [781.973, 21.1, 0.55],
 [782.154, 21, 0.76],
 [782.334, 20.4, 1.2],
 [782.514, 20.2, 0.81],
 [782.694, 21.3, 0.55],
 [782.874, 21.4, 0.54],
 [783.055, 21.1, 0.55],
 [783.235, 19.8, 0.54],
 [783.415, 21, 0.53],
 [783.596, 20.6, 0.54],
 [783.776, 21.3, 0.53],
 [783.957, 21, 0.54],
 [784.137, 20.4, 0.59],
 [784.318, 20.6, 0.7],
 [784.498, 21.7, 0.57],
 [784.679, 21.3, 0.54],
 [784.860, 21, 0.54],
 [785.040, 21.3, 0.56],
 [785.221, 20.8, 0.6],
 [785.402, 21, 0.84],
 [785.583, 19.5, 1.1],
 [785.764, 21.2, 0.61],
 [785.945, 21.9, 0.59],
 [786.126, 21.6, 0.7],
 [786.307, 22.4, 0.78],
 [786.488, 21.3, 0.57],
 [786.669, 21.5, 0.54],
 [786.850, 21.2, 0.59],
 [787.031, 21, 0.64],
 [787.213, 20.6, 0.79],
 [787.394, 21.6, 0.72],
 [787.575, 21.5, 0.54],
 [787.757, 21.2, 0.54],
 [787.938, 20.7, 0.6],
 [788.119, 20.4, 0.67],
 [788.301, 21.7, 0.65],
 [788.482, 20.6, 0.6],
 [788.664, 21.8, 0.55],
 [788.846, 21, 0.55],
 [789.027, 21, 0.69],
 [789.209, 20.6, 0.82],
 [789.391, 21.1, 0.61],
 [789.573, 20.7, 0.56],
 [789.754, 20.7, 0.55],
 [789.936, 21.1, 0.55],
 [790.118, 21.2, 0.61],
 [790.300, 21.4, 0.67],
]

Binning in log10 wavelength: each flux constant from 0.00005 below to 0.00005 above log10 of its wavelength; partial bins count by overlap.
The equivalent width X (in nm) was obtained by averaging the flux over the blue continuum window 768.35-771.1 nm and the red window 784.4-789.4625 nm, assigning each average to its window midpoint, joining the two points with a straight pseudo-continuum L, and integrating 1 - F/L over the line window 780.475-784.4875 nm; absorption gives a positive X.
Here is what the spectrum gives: 0.07 nm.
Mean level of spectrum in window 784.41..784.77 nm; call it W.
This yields 21.5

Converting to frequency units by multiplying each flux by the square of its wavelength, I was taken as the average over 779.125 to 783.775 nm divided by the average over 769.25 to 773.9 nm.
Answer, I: 1.00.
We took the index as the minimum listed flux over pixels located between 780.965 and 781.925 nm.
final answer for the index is 20.4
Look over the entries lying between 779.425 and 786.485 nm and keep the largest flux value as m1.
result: 22.5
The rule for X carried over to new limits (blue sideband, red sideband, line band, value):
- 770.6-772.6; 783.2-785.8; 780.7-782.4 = -0.011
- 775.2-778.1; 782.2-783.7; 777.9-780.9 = -0.030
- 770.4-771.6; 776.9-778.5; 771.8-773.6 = 0.025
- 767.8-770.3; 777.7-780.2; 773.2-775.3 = -0.008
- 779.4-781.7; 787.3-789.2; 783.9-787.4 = 0.019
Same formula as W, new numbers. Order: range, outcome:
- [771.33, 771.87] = 22.1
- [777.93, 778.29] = 21.5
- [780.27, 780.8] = 21.5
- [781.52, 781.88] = 20.7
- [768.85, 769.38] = 22.2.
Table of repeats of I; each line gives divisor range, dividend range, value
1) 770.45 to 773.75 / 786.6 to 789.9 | 1.01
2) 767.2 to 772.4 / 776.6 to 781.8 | 1.00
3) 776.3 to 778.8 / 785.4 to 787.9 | 1.02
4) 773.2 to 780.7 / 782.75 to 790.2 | 1.00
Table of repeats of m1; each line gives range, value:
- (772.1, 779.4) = 22.8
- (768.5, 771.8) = 22.9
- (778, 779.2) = 21.7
